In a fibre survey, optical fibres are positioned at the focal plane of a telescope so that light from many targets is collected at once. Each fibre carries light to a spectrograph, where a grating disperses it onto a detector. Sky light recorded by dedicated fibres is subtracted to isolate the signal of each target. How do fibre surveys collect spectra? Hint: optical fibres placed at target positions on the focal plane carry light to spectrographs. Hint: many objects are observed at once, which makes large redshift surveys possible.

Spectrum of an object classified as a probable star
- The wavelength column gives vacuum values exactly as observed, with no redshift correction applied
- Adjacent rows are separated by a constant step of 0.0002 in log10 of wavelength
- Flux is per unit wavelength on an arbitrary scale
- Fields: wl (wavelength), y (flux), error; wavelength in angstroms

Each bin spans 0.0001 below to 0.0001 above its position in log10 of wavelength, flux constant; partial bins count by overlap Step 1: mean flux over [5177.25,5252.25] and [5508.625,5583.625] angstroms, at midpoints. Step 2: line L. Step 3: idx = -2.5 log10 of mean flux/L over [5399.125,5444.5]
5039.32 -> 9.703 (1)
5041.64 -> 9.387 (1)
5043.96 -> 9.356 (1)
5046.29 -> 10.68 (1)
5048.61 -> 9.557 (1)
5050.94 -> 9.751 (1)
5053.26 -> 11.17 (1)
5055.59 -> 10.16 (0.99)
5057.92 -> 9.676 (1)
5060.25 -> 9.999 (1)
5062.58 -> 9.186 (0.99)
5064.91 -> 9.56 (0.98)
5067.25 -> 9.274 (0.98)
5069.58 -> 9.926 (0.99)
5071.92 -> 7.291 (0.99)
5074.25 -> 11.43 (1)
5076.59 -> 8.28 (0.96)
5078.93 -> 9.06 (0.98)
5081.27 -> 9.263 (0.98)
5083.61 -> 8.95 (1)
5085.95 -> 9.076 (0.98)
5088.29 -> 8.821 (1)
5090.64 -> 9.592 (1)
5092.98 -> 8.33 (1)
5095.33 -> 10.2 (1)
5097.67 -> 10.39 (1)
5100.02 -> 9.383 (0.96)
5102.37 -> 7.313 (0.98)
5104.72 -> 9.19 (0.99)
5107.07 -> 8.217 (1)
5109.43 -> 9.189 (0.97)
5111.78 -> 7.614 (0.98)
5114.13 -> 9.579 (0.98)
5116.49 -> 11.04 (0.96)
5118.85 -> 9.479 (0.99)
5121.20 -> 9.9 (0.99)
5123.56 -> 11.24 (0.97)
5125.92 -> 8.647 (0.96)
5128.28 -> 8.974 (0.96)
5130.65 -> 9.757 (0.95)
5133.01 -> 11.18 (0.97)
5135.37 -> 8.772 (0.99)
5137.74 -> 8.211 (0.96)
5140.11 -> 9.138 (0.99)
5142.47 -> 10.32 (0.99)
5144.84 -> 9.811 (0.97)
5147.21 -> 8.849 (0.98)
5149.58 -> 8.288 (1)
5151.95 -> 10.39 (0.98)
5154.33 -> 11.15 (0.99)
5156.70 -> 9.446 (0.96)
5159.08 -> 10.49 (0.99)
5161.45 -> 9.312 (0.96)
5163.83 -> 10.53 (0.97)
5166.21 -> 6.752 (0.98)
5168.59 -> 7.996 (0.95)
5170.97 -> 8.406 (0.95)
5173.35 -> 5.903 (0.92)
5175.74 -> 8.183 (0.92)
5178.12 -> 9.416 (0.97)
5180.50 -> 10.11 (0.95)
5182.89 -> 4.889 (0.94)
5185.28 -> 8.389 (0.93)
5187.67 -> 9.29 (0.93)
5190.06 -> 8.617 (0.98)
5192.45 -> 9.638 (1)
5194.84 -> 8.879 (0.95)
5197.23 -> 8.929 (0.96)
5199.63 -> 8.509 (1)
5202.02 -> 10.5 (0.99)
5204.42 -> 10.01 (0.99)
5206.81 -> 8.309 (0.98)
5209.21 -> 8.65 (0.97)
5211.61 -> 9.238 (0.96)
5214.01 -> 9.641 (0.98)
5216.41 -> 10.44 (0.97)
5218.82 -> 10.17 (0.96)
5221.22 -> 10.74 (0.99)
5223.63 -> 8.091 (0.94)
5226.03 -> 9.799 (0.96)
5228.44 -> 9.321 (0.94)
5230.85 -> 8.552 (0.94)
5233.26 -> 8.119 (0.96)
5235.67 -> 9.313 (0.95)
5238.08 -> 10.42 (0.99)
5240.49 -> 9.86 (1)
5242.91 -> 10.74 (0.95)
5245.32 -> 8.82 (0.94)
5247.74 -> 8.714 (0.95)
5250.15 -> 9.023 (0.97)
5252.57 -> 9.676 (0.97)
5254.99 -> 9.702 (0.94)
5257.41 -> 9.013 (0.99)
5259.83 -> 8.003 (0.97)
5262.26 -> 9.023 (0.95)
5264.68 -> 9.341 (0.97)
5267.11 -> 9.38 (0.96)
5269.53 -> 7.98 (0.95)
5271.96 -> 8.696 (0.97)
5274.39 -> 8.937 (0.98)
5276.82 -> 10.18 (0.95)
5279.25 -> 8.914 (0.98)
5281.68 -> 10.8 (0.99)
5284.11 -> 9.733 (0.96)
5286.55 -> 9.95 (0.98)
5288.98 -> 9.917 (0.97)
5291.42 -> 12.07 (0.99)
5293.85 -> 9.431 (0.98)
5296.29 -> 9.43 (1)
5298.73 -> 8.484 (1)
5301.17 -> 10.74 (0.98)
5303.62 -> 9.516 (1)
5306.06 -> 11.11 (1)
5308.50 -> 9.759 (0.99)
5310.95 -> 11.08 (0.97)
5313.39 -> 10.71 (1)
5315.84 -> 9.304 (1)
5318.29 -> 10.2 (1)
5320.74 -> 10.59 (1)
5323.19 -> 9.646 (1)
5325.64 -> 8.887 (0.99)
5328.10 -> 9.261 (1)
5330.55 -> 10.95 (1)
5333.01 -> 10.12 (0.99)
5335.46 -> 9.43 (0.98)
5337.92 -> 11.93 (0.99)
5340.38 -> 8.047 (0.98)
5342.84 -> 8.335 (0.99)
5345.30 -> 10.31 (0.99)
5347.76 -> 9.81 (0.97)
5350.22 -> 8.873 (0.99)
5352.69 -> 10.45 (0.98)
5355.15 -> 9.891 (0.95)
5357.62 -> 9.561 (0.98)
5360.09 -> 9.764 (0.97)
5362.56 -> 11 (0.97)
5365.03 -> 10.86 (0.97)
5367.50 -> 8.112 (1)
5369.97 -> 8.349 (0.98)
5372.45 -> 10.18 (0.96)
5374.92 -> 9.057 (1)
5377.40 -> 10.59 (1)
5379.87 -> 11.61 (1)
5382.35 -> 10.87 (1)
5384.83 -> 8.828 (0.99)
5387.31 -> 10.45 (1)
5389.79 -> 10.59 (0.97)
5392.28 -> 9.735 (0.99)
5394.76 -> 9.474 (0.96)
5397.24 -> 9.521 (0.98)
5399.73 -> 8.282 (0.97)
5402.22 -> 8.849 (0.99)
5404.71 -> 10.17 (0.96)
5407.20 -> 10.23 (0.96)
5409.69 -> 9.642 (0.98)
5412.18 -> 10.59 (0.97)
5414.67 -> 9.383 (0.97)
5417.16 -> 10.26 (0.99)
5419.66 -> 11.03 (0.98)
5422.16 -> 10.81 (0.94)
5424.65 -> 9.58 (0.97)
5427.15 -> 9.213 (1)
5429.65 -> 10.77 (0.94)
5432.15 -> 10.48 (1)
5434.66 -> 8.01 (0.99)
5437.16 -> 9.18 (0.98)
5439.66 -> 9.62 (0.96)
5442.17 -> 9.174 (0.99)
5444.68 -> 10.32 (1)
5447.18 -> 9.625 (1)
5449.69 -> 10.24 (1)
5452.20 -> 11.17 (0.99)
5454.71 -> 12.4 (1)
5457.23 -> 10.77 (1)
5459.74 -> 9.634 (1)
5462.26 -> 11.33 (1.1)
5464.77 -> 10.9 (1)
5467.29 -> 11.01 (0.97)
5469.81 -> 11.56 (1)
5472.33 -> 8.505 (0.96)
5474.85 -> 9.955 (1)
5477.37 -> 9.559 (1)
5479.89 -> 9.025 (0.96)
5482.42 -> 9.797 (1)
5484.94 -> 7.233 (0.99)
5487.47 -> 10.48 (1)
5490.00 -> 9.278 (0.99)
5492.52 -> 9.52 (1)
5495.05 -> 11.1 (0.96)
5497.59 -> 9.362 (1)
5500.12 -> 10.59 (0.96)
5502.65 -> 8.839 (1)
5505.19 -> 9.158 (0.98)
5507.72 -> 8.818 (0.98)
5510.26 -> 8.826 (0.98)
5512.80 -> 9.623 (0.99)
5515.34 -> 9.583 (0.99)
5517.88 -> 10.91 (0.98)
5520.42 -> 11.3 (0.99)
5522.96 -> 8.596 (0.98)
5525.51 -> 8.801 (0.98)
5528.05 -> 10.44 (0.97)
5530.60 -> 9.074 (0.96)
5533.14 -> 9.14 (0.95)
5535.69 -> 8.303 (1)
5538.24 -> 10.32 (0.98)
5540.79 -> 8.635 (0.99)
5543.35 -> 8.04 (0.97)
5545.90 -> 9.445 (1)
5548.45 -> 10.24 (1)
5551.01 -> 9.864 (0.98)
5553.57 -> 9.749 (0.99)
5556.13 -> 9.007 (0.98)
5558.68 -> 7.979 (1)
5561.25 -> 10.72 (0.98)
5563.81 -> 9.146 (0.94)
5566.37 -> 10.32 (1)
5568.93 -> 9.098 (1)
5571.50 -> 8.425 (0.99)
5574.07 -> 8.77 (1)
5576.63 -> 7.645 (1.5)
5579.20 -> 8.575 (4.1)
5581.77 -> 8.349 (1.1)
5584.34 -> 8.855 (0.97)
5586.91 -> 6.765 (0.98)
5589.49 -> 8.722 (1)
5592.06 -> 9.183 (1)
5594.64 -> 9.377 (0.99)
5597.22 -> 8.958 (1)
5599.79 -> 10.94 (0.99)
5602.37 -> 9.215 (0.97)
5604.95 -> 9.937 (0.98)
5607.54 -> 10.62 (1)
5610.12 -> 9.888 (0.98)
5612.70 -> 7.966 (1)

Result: -0.06 mag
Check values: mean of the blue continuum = 9.2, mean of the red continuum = 9.27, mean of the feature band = 9.77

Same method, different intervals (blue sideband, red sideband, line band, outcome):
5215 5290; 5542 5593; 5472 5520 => -0.057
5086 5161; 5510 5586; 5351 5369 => -0.063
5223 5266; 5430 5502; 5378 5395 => -0.062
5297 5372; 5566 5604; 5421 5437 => -0.034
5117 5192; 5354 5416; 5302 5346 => -0.036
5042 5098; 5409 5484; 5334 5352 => 0.042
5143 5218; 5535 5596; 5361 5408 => -0.095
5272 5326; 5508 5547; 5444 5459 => -0.124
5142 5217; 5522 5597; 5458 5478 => -0.149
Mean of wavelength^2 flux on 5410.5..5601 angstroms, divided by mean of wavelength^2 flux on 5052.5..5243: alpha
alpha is 1.2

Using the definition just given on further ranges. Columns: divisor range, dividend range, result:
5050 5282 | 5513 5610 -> 1.16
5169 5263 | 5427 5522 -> 1.21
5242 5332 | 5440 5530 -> 1.10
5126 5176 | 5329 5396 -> 1.17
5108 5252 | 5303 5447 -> 1.15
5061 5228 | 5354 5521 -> 1.20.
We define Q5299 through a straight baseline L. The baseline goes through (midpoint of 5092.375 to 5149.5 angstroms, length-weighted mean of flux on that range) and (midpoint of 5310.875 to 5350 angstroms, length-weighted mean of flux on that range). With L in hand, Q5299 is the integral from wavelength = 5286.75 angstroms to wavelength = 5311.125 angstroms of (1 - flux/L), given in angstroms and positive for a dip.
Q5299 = -0.8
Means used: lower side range 9.35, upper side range 9.85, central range 10.1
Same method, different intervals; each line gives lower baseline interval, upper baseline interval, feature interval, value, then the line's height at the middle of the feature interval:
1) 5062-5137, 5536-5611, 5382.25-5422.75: -2.9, 9.23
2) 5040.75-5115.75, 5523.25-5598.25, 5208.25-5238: -0.4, 9.25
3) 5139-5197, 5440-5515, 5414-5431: -0.8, 9.74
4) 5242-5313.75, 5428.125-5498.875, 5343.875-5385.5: -0.4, 9.79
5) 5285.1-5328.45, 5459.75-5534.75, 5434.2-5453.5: 0.1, 9.81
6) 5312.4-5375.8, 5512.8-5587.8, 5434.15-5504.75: -4.0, 9.41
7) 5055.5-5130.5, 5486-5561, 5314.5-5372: -1.9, 9.42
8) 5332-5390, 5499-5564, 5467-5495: -0.3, 9.56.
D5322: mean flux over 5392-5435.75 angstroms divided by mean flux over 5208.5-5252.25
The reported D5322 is 1.04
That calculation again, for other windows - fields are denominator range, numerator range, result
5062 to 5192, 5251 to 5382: 1.07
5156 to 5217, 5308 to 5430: 1.12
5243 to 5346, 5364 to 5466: 1.04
